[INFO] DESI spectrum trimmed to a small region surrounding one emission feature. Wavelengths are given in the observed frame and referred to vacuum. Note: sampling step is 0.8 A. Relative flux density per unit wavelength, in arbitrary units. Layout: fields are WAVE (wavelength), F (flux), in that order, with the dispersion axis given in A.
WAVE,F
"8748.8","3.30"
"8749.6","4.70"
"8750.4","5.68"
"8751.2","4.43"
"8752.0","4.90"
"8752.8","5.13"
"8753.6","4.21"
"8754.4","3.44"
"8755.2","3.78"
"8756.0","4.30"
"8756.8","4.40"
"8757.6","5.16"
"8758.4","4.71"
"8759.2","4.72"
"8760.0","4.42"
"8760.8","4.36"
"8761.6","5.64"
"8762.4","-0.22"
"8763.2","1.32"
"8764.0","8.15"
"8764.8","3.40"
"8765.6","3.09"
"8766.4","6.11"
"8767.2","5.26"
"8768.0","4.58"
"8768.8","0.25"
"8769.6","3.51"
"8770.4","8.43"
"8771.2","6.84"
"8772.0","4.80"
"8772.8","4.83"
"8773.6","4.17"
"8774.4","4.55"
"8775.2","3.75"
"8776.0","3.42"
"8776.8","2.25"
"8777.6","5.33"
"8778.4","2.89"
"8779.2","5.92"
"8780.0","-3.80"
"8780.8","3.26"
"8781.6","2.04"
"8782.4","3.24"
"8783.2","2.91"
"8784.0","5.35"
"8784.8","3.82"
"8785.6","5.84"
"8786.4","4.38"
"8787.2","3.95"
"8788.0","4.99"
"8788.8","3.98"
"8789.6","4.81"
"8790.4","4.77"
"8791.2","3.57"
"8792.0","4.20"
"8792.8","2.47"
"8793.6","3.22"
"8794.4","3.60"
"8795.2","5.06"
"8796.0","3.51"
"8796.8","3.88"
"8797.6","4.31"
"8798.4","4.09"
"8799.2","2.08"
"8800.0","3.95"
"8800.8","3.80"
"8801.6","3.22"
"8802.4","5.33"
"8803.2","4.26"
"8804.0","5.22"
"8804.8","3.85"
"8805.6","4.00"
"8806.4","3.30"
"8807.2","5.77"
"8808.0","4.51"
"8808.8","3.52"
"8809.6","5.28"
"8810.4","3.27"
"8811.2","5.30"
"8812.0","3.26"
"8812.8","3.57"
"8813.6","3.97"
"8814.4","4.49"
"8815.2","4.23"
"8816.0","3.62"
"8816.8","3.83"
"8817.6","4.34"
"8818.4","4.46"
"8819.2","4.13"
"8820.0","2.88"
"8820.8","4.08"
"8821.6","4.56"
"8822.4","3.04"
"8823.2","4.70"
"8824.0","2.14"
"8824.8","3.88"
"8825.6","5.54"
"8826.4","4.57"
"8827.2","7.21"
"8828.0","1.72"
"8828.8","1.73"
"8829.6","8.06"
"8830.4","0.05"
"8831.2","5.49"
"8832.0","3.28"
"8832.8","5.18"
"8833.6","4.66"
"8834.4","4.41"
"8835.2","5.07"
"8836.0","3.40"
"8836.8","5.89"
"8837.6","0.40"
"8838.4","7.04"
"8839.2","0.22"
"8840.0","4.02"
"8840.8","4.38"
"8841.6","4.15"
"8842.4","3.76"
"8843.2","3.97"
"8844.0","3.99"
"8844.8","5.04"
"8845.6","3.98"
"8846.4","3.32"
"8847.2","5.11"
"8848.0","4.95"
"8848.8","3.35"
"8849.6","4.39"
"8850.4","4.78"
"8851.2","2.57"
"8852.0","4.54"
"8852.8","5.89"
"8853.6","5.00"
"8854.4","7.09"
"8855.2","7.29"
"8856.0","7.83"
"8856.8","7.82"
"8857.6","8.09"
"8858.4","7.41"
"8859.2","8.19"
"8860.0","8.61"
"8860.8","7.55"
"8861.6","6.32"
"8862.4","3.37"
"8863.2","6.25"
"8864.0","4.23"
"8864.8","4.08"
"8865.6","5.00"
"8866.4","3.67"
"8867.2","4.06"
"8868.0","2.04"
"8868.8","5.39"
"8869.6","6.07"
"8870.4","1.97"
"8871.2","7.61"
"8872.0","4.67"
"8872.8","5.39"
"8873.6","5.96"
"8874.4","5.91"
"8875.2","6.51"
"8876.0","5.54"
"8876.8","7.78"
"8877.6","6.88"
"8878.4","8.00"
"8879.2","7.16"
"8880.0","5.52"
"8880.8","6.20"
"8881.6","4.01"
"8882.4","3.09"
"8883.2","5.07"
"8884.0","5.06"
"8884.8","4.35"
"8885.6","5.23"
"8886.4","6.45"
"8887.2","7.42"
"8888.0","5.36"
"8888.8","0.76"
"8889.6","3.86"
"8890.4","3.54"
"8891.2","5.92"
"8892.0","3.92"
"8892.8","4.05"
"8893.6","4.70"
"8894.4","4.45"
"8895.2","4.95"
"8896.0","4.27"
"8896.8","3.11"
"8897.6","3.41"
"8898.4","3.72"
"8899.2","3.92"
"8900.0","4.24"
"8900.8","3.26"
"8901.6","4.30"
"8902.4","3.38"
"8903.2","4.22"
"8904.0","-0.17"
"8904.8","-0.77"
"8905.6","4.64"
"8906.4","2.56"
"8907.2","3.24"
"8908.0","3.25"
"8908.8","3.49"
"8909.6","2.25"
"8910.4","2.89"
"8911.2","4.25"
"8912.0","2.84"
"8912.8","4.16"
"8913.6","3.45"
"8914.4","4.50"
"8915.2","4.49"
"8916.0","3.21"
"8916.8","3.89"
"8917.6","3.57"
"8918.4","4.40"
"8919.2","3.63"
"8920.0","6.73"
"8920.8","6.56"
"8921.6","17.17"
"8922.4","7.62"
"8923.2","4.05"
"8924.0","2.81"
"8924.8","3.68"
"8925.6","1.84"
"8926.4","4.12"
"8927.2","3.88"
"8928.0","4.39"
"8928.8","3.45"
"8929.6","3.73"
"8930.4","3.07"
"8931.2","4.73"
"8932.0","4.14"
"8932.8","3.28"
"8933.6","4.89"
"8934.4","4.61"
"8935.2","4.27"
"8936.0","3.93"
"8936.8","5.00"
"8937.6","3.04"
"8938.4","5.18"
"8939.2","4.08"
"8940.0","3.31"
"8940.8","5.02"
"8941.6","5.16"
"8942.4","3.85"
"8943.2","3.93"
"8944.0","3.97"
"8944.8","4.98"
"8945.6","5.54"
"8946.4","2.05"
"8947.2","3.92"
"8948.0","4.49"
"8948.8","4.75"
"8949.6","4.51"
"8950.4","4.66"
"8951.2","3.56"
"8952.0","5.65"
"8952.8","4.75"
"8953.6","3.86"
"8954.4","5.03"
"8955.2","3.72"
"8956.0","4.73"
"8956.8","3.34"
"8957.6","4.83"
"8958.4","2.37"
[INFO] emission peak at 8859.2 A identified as [S II]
